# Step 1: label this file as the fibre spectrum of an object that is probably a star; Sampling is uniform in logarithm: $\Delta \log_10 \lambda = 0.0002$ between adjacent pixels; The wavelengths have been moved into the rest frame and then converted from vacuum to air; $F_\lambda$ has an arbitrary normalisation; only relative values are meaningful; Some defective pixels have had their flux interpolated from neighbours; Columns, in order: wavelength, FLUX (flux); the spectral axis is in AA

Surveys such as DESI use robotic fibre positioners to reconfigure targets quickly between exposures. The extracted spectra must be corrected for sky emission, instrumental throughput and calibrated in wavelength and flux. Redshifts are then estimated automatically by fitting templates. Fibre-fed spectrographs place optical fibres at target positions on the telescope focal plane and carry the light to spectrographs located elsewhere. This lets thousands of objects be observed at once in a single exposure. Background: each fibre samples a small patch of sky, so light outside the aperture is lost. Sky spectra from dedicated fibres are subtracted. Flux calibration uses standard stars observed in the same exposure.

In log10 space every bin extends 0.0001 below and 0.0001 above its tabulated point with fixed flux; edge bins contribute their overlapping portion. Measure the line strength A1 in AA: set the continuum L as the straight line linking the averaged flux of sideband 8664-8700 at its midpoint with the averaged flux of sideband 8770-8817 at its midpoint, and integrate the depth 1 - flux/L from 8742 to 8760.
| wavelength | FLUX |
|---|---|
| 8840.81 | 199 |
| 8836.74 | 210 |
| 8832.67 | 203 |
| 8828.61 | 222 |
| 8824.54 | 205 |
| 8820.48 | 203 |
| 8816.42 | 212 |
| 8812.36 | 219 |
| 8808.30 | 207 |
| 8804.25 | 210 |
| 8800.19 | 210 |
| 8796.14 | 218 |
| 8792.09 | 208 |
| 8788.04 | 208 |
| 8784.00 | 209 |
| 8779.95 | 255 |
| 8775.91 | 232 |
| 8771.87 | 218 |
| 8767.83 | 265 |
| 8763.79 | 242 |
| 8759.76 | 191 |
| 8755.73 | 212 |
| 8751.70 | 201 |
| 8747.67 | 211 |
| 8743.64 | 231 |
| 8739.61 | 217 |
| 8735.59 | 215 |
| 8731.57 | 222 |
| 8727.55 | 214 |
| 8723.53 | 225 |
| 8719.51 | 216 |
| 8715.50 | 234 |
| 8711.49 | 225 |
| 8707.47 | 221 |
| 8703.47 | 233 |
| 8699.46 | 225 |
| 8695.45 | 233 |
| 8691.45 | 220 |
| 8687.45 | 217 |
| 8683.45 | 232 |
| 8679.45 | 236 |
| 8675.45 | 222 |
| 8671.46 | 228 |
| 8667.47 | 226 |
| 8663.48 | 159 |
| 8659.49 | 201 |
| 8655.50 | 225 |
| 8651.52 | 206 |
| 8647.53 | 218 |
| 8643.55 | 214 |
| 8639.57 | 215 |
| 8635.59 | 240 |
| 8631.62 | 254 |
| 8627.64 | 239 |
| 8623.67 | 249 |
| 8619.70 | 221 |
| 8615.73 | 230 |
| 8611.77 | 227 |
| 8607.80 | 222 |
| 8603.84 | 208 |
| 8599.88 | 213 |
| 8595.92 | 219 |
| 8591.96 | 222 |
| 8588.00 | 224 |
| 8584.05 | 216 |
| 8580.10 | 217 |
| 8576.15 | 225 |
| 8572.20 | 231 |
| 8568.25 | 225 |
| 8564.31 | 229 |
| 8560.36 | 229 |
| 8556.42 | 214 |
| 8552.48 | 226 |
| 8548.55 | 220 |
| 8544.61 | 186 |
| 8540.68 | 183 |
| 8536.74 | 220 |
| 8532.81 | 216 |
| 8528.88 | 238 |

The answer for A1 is 0.8 AA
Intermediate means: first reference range 224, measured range 211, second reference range 217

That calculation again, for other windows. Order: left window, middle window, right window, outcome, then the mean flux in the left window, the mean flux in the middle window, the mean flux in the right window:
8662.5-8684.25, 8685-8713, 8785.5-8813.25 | -0.97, 219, 225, 211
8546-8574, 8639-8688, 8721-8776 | 1.53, 224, 215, 221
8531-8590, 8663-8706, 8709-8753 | -0.85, 217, 223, 219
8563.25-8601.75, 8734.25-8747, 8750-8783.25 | 0.32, 222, 220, 227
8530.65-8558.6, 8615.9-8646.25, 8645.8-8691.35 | -2.67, 210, 233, 216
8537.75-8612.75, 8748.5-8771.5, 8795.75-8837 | -0.99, 218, 221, 211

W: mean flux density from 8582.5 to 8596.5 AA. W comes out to 220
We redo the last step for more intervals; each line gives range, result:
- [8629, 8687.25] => 220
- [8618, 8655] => 228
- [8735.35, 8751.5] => 217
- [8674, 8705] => 227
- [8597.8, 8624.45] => 223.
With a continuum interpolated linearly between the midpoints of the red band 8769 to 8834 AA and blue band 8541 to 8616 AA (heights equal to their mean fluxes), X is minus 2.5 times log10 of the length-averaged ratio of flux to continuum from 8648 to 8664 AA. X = 0.08 mag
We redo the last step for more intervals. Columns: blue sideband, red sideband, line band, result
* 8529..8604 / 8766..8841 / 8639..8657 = 0.01 mag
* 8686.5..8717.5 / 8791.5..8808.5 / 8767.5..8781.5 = -0.12 mag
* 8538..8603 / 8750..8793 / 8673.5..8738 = -0.02 mag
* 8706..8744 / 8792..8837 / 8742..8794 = -0.03 mag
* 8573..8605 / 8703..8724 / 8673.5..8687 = -0.02 mag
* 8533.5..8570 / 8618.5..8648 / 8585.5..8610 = 0.03 mag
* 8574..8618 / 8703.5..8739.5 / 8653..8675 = 0.06 mag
